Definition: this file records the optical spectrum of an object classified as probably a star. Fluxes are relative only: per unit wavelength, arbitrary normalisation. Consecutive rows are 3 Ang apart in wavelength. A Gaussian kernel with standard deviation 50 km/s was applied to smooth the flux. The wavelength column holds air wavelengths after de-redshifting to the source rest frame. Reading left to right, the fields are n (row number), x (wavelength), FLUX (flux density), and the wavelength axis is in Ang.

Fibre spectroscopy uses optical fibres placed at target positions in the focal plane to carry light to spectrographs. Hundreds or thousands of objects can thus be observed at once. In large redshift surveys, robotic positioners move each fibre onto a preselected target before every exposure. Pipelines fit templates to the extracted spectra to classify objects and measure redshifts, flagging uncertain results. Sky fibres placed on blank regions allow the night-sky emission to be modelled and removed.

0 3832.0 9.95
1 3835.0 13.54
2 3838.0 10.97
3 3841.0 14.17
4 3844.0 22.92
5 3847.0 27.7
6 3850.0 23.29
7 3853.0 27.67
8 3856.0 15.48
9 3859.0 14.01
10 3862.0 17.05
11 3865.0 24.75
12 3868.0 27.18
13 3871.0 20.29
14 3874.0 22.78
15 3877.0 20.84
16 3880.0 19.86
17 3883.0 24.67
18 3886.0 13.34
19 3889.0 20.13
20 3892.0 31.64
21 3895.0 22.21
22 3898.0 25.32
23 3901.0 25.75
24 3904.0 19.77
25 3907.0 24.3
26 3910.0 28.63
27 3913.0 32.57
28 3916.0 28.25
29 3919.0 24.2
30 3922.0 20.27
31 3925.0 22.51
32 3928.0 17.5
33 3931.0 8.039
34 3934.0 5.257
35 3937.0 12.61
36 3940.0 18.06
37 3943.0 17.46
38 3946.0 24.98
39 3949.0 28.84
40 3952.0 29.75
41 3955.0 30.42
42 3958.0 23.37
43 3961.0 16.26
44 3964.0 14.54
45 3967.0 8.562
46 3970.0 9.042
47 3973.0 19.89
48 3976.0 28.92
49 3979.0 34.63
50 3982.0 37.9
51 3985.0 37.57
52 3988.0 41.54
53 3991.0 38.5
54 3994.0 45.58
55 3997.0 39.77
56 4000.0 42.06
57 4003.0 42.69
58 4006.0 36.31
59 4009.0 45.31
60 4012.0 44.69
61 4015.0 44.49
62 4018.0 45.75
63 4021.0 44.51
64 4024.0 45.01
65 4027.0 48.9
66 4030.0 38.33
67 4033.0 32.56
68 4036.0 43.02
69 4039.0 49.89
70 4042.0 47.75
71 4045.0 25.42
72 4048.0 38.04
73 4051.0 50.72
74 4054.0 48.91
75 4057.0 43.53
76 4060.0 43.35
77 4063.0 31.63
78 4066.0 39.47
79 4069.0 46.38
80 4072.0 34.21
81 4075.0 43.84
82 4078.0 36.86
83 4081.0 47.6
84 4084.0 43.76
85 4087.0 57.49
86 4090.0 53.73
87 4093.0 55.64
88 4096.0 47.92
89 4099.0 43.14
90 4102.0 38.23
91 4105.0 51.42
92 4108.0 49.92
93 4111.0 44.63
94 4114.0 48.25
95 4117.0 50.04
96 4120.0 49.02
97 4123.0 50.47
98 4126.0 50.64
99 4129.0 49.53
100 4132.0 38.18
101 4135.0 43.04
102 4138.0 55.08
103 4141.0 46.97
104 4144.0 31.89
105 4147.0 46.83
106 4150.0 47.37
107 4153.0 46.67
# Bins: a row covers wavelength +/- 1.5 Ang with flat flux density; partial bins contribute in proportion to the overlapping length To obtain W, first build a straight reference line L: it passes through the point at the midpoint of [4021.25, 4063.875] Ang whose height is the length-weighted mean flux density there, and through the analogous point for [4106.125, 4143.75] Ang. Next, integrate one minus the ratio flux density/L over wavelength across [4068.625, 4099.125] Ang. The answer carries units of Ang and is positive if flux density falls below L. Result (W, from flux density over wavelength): -1.2 Ang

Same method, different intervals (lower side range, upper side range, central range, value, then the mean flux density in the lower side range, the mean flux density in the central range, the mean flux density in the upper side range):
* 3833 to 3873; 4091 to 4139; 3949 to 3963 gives 2.6 Ang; 19.8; 25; 47.8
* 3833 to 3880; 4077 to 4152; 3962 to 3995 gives 4.9 Ang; 20.1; 28.3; 47.2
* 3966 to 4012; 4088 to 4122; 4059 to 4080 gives 2.3 Ang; 34.5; 39.5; 48.5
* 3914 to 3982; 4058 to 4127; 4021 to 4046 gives -4.5 Ang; 20.6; 41.9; 45.9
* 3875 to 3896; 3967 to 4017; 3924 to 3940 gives 8.3 Ang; 21.8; 13.3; 36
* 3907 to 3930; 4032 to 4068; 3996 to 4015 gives -3.4 Ang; 24.4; 42.1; 41.4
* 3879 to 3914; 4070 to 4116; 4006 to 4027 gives -3.8 Ang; 24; 44.6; 46.5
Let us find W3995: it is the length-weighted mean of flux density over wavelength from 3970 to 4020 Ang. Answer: 38.3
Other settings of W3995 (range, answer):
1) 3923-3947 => 15.7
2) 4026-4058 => 42.3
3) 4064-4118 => 46.1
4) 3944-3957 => 27.9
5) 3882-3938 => 21.5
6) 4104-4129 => 49.3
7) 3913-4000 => 24.9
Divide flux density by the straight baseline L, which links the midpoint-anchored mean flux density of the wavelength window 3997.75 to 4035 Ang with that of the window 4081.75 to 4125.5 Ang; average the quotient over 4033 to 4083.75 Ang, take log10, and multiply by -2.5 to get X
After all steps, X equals 0.096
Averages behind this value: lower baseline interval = 42.5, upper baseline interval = 48.9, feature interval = 41.7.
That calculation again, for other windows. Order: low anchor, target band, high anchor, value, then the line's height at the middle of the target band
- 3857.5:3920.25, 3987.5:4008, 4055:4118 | -0.16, 35.4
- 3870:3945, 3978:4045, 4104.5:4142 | -0.22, 34.1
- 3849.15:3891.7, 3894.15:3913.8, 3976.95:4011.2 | 0.04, 26.2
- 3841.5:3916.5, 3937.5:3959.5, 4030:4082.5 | 0.25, 30.2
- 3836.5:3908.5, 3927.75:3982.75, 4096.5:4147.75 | 0.43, 29.7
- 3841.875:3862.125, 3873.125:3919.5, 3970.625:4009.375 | 0.10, 26.2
